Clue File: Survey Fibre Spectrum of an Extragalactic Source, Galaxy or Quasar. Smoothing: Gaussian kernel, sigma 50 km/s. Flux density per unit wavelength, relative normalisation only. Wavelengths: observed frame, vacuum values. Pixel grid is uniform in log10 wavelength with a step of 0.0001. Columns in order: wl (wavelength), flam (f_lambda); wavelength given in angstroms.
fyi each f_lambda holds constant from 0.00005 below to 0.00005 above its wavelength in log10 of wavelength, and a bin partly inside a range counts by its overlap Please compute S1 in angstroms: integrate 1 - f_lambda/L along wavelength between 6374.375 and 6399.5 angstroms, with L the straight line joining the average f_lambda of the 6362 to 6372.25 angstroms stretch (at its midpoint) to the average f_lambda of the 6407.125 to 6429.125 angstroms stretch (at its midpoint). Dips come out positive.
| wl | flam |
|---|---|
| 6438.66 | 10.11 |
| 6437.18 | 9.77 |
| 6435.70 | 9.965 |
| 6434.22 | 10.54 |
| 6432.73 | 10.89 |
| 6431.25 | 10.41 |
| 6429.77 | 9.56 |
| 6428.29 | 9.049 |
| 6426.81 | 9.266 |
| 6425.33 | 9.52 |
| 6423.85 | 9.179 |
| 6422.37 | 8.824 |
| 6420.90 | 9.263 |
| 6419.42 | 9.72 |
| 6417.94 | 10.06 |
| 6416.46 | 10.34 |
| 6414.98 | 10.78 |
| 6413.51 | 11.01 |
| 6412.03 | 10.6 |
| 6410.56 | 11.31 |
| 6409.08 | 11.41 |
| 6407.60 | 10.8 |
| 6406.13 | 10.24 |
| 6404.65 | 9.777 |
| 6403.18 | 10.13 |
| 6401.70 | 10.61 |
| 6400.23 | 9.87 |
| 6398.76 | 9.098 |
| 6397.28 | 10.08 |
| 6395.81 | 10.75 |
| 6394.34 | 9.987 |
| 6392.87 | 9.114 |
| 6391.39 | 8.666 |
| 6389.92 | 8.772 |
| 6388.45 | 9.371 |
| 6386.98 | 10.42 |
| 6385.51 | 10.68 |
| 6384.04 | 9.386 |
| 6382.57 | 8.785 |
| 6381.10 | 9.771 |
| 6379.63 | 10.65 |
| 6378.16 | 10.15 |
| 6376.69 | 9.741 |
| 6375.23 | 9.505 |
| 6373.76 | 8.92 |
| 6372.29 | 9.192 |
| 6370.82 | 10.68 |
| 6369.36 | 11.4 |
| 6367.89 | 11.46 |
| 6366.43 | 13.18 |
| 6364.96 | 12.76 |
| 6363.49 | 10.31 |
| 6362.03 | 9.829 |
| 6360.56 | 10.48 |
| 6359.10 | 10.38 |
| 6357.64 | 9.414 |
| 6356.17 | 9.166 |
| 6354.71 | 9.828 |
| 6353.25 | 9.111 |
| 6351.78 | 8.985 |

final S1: 2.6 angstroms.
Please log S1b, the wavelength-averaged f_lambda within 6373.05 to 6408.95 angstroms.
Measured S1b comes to 9.83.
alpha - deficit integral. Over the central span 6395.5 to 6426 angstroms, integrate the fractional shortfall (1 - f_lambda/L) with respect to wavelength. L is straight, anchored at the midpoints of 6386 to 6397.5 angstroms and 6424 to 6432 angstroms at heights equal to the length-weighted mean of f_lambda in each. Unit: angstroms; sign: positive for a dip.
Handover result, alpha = -1.8 angstroms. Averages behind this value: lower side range 9.65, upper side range 9.54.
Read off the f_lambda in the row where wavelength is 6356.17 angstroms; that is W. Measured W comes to 9.166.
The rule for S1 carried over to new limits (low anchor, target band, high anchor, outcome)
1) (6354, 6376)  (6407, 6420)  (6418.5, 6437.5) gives -1.1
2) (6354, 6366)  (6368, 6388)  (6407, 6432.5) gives 0.5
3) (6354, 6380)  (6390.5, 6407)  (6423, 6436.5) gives 0.4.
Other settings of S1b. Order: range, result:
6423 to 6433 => 9.63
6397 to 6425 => 10.2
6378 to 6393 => 9.61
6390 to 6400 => 9.57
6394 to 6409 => 10.2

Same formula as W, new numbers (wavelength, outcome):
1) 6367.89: 11.46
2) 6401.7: 10.61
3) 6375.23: 9.505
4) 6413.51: 11.01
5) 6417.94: 10.06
